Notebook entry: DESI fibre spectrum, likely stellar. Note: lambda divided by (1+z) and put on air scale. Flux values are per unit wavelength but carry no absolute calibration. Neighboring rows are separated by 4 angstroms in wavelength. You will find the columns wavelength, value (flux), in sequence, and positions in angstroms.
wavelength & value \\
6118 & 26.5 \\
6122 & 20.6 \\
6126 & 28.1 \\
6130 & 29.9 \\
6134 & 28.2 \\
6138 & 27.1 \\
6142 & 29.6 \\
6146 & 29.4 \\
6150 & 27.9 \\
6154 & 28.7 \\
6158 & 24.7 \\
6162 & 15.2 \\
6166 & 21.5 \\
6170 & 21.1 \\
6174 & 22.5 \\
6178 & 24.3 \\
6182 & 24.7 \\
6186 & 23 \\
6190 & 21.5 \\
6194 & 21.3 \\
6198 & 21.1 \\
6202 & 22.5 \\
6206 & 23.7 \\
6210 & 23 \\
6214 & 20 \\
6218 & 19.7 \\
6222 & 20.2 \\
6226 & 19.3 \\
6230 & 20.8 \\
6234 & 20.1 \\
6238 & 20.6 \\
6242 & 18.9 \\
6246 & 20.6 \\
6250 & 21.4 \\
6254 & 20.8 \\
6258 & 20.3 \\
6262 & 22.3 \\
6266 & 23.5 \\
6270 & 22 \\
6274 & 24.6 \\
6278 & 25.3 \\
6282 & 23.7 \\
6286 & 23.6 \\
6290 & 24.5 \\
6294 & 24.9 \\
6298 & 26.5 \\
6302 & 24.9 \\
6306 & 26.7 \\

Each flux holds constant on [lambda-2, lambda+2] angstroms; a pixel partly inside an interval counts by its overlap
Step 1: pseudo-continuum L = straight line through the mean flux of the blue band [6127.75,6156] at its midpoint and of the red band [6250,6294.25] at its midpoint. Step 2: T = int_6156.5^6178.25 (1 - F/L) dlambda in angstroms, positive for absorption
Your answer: 5.0 angstroms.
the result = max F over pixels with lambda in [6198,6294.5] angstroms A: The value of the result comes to 25.3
